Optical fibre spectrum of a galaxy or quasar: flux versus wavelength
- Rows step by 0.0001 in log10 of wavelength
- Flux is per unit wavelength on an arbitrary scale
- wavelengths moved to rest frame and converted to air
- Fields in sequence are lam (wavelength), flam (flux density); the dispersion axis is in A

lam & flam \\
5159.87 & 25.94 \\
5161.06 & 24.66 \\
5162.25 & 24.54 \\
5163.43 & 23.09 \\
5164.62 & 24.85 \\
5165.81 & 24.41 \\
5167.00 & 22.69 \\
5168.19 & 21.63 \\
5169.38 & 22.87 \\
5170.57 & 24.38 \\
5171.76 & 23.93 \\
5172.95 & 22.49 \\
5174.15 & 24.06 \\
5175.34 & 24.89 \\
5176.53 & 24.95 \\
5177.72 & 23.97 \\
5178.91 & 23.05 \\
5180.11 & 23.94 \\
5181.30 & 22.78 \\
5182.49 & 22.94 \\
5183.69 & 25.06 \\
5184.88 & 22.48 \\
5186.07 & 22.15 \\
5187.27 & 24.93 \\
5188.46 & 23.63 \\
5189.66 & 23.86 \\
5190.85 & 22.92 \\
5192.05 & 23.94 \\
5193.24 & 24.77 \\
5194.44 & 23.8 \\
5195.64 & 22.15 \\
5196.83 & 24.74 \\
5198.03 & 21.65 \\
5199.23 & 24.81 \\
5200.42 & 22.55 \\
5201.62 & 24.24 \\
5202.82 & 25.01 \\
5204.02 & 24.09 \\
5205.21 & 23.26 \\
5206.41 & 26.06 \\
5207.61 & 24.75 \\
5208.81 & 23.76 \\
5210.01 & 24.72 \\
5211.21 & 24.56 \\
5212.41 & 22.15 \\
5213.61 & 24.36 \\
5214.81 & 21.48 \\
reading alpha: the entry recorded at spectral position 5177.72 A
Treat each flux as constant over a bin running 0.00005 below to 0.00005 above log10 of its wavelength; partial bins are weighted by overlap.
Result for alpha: 23.97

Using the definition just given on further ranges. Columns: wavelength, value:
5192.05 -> 23.94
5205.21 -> 23.26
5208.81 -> 23.76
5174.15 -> 24.06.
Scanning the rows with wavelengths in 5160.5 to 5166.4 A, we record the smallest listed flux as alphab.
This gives 23.09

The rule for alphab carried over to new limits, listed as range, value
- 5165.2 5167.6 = 22.69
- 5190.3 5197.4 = 22.15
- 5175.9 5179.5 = 23.05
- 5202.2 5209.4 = 23.26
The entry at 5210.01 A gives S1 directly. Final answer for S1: 24.72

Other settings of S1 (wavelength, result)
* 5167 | 22.69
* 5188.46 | 23.63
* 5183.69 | 25.06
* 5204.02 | 24.09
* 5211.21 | 24.56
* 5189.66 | 23.86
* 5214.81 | 21.48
